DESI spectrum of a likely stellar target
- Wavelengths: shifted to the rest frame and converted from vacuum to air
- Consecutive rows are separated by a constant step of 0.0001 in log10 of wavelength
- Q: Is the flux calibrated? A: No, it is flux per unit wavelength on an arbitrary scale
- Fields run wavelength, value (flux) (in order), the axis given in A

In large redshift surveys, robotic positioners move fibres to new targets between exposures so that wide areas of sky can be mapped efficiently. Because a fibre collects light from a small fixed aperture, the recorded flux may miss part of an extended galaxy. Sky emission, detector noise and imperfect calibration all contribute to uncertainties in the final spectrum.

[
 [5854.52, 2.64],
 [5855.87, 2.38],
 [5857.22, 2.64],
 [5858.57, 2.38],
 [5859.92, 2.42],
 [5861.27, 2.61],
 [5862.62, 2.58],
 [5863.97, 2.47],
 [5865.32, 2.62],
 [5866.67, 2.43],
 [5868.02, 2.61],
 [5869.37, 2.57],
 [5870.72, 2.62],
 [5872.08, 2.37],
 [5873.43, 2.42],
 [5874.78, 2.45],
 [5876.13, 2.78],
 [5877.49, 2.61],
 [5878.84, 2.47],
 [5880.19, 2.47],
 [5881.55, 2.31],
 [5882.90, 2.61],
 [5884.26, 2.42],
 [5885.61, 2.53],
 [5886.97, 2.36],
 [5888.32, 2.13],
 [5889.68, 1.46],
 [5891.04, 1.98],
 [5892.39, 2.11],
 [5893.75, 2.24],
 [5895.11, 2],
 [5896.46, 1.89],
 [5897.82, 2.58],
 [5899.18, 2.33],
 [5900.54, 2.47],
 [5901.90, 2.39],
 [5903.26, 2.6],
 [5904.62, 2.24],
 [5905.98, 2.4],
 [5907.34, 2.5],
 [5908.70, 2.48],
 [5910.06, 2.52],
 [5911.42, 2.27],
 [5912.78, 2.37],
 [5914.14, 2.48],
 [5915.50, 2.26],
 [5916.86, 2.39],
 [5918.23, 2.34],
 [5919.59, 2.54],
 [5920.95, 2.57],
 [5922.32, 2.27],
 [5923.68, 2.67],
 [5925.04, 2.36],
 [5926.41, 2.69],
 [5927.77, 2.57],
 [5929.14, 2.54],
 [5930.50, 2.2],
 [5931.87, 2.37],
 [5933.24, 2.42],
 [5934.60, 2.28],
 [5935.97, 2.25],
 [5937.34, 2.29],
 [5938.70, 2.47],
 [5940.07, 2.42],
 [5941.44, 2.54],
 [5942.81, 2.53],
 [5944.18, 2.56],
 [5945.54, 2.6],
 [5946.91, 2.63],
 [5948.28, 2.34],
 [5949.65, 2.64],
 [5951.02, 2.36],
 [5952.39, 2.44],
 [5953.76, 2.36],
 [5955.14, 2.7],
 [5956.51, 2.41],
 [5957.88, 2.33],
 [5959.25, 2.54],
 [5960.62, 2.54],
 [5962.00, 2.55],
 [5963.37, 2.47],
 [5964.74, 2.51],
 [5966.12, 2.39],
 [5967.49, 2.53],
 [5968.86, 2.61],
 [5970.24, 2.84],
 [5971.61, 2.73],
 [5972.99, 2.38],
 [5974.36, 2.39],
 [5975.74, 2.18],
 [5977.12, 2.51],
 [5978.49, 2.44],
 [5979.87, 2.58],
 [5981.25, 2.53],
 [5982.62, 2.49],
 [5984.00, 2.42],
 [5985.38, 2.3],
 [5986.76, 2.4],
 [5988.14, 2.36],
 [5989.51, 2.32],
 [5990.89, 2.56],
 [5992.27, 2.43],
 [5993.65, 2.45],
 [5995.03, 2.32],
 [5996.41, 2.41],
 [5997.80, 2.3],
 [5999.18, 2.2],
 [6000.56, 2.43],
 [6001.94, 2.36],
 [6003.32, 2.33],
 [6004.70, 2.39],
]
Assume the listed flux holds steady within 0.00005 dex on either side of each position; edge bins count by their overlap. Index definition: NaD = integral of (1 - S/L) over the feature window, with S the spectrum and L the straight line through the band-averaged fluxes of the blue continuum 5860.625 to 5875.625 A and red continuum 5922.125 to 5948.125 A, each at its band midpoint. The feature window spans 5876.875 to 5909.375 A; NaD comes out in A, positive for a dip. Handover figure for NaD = 2.41 A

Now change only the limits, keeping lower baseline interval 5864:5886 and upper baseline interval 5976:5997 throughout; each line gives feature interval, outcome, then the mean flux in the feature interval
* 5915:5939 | 0.6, 2.42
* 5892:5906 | 1.1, 2.29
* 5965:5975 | -0.4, 2.55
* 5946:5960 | -0.1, 2.48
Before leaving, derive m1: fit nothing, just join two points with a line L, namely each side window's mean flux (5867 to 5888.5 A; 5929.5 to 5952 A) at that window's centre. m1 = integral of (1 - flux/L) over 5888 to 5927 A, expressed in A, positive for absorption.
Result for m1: 2.1 A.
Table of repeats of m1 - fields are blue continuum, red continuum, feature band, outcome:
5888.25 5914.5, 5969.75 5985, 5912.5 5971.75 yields -2.1 A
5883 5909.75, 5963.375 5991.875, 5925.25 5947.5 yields -0.8 A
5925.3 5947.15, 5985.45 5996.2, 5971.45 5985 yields -0.2 A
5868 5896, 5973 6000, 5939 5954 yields -0.7 A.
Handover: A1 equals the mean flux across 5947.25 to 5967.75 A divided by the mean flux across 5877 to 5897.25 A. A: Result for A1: 1.11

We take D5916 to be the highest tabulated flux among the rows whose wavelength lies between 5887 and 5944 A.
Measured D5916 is 2.69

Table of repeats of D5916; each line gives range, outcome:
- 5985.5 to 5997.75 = 2.56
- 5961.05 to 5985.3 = 2.84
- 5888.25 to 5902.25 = 2.58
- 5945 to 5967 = 2.7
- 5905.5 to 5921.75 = 2.57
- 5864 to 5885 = 2.78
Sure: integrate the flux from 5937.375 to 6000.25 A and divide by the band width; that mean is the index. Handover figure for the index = 2.46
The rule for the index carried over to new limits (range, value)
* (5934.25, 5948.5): 2.45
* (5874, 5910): 2.34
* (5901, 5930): 2.45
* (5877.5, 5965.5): 2.4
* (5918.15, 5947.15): 2.46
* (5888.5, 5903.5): 2.17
